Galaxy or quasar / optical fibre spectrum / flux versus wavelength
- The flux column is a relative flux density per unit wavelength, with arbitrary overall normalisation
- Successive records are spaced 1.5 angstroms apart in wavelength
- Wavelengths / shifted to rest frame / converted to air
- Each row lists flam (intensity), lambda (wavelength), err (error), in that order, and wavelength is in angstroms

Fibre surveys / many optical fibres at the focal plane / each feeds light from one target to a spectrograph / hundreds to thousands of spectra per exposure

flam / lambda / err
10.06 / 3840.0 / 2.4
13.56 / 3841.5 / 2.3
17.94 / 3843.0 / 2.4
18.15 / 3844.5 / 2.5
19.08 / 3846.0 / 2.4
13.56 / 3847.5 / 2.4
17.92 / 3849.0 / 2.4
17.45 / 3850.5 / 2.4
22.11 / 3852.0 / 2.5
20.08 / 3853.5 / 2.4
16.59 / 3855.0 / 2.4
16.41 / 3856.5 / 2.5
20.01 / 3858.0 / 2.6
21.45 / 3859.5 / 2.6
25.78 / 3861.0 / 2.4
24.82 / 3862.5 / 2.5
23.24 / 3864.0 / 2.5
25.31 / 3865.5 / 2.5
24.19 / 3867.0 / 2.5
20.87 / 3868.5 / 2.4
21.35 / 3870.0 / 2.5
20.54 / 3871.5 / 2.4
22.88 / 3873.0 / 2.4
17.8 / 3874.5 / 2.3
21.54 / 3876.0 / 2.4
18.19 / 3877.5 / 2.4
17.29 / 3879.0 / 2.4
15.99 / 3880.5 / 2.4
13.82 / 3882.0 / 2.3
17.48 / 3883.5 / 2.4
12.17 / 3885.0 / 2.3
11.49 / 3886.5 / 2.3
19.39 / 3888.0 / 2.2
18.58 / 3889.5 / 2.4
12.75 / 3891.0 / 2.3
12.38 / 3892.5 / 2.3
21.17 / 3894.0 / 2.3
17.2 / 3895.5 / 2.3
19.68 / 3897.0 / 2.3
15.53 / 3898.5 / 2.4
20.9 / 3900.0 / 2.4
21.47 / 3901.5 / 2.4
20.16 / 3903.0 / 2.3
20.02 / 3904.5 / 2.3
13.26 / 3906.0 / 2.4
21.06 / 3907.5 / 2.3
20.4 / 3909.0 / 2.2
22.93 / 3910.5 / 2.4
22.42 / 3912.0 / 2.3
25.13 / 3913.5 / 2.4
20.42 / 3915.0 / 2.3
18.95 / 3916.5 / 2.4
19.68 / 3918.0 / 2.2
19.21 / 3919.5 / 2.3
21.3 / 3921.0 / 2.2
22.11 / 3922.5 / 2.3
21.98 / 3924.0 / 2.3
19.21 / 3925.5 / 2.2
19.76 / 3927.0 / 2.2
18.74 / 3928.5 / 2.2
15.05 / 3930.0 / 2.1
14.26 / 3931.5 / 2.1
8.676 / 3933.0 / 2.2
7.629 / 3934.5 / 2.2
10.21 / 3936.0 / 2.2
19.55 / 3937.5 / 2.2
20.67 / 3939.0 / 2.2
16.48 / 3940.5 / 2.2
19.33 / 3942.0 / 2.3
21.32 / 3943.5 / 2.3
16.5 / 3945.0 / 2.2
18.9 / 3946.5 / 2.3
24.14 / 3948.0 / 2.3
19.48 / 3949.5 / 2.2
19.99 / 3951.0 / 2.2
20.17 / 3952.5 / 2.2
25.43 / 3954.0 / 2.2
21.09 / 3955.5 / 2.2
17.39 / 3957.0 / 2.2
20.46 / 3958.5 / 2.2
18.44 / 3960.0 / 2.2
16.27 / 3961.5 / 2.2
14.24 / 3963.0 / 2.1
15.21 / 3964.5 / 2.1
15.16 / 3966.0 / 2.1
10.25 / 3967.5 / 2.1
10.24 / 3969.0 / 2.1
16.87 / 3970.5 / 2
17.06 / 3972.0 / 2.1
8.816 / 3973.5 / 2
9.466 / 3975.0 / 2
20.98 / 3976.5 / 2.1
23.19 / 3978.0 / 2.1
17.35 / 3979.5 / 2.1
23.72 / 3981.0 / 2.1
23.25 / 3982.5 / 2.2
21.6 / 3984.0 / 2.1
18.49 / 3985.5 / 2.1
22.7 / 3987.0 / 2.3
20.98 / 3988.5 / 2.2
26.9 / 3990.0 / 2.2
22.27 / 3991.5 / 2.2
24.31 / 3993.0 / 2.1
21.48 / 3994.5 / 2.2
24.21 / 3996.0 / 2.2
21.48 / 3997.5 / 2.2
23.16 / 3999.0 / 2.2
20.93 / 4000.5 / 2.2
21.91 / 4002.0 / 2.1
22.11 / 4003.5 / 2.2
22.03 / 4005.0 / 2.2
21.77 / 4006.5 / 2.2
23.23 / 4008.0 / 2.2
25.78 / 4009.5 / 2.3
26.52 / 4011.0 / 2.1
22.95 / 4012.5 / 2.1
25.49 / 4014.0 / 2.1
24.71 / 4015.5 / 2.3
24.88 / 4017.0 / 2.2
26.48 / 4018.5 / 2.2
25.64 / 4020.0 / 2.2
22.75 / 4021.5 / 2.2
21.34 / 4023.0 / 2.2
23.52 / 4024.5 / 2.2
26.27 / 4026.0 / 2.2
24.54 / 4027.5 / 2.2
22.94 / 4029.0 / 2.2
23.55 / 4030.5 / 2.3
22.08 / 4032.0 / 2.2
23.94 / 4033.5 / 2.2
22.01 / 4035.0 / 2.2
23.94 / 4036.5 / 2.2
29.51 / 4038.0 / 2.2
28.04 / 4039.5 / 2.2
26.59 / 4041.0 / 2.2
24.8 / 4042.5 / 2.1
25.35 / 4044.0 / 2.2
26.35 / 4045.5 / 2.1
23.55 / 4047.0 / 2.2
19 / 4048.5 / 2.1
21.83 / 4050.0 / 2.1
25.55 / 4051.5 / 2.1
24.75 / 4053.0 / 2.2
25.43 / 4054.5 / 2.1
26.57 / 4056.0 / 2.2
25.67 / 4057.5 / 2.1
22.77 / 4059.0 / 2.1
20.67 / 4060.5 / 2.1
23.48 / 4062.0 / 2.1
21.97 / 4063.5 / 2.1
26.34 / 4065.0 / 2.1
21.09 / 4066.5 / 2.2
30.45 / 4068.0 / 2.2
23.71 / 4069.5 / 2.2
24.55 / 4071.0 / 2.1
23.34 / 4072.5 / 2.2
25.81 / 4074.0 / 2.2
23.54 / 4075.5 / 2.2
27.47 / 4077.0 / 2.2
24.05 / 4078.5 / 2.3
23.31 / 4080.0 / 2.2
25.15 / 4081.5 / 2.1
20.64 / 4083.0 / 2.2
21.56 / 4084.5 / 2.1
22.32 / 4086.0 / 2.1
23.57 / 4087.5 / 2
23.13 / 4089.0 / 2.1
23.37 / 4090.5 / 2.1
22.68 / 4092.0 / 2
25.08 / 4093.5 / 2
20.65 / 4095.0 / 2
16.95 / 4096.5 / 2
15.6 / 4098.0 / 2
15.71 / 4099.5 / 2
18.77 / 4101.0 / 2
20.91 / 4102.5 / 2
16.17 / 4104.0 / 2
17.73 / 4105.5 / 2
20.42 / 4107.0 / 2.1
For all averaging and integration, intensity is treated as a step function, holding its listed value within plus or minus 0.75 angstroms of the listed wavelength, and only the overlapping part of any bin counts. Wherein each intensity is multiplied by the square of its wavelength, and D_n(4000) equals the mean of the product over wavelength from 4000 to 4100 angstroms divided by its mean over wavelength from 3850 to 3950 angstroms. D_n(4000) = 1.3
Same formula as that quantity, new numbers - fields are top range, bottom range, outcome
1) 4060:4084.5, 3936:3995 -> 1.34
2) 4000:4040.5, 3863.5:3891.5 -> 1.39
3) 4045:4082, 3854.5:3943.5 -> 1.40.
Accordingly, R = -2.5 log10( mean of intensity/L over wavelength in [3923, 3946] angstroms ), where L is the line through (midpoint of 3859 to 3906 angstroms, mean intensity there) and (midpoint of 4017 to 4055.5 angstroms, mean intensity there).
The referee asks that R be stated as 0.243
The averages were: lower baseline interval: 19.1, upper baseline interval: 24.4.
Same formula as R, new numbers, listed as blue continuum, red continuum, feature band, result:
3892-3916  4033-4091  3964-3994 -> 0.18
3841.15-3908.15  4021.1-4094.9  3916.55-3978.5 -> 0.19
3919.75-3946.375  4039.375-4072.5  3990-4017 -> -0.10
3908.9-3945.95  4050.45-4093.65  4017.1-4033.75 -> -0.08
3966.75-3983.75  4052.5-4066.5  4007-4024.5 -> -0.21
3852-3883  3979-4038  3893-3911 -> 0.10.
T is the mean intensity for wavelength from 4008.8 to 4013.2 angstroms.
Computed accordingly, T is 25.1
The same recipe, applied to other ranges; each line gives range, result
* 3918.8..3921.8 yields 20.3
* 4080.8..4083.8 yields 22.8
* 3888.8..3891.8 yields 15.6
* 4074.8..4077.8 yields 25.5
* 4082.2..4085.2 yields 21.2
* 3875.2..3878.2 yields 19.9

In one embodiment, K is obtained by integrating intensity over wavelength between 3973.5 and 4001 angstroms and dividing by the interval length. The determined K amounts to 21.1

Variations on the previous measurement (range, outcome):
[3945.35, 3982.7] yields 17.8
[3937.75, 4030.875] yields 20.8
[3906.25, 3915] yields 21.7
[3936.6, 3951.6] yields 19.5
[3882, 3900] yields 16.3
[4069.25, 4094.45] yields 23.7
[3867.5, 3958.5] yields 18.6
